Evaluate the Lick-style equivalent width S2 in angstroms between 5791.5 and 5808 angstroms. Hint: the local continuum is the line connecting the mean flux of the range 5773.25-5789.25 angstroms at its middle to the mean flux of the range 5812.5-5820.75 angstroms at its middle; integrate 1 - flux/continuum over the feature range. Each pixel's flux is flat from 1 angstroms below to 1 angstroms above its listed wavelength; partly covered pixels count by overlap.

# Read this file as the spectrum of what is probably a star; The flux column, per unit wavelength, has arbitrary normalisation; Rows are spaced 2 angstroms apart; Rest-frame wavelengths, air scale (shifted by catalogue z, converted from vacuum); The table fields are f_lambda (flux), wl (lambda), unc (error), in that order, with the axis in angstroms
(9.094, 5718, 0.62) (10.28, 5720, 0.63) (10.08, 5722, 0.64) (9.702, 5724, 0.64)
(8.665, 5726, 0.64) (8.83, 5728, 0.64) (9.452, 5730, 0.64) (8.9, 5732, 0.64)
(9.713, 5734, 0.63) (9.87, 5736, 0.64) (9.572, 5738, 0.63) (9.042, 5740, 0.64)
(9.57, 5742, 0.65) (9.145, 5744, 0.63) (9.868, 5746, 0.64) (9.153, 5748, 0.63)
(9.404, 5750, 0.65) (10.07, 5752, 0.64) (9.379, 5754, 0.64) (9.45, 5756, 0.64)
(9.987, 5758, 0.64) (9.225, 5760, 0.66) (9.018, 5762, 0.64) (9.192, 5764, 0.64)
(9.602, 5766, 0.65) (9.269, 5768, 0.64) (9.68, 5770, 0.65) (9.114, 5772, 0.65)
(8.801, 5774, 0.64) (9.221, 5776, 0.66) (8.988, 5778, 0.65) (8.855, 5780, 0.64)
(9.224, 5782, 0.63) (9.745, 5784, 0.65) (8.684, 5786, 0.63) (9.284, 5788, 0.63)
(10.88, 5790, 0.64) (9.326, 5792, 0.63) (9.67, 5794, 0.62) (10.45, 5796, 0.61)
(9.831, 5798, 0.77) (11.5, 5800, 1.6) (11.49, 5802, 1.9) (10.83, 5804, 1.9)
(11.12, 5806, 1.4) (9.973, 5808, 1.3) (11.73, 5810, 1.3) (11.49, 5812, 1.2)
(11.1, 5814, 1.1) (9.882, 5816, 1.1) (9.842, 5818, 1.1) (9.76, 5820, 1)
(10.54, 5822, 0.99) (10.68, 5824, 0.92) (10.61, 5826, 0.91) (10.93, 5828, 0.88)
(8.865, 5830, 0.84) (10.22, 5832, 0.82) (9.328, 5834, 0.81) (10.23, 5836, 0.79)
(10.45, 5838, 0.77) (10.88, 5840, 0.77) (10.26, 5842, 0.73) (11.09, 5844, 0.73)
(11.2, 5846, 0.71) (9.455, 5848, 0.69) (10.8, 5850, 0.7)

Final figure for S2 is -1.4 angstroms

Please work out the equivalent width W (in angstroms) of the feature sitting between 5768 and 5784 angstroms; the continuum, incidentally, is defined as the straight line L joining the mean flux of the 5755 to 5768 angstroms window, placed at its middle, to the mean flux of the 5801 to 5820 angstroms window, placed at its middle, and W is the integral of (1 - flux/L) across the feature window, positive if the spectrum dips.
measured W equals 1.0 angstroms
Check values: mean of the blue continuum 9.4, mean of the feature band 9.17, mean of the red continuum 10.8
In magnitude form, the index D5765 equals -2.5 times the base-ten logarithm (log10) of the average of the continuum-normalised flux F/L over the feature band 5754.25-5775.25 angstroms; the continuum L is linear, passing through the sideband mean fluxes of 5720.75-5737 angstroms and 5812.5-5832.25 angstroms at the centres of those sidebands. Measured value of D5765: 0.05 mag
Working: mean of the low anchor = 9.42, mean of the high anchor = 10.3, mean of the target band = 9.33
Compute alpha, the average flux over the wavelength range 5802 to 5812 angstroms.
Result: 11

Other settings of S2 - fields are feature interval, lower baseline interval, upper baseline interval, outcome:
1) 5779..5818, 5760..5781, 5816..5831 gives -2.23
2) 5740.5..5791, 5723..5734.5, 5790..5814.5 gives 2.82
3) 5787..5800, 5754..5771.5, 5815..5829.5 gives -0.22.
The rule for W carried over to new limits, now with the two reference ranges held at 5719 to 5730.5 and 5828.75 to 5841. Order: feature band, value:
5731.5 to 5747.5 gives 0.2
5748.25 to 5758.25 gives 0.0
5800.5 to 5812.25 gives -1.4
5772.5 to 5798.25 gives 0.9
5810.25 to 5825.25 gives -0.9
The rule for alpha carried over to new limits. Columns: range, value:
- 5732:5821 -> 9.79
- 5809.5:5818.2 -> 10.8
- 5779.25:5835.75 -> 10.2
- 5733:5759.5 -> 9.55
